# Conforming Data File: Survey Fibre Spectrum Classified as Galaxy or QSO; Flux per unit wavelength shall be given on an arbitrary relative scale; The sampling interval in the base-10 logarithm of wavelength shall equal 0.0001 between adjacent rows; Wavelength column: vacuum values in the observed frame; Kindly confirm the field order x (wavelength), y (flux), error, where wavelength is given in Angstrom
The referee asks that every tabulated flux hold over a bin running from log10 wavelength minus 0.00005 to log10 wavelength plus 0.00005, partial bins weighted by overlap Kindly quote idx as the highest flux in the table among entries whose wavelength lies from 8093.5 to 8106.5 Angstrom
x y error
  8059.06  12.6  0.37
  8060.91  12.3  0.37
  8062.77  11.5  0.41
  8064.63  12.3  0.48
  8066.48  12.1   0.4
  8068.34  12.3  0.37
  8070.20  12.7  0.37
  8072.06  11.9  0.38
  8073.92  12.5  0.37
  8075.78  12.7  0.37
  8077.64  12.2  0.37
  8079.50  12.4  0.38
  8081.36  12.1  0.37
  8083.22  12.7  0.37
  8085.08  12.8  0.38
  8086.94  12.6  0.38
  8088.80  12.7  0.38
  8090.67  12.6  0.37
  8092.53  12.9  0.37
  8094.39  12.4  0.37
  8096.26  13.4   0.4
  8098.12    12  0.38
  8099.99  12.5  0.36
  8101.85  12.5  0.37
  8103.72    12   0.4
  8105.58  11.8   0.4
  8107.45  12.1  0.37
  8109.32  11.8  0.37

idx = 13.4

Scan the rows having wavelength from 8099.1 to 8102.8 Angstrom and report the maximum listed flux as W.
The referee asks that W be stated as 12.5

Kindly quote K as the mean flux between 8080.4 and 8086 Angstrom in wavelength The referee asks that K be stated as 12.5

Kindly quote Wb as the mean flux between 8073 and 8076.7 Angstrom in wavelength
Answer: 12.6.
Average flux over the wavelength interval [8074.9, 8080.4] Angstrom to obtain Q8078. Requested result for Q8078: 12.4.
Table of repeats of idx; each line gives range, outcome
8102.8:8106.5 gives 12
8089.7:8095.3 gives 12.9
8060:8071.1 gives 12.7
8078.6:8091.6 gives 12.8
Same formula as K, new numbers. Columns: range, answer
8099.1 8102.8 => 12.5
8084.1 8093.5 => 12.7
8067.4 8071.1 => 12.5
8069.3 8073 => 12.3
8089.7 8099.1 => 12.6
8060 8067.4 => 12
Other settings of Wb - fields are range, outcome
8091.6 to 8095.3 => 12.7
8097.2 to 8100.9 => 12.2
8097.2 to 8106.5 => 12.2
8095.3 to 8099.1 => 12.7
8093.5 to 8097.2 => 12.9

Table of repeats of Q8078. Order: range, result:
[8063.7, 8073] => 12.3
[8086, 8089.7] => 12.7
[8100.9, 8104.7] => 12.3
